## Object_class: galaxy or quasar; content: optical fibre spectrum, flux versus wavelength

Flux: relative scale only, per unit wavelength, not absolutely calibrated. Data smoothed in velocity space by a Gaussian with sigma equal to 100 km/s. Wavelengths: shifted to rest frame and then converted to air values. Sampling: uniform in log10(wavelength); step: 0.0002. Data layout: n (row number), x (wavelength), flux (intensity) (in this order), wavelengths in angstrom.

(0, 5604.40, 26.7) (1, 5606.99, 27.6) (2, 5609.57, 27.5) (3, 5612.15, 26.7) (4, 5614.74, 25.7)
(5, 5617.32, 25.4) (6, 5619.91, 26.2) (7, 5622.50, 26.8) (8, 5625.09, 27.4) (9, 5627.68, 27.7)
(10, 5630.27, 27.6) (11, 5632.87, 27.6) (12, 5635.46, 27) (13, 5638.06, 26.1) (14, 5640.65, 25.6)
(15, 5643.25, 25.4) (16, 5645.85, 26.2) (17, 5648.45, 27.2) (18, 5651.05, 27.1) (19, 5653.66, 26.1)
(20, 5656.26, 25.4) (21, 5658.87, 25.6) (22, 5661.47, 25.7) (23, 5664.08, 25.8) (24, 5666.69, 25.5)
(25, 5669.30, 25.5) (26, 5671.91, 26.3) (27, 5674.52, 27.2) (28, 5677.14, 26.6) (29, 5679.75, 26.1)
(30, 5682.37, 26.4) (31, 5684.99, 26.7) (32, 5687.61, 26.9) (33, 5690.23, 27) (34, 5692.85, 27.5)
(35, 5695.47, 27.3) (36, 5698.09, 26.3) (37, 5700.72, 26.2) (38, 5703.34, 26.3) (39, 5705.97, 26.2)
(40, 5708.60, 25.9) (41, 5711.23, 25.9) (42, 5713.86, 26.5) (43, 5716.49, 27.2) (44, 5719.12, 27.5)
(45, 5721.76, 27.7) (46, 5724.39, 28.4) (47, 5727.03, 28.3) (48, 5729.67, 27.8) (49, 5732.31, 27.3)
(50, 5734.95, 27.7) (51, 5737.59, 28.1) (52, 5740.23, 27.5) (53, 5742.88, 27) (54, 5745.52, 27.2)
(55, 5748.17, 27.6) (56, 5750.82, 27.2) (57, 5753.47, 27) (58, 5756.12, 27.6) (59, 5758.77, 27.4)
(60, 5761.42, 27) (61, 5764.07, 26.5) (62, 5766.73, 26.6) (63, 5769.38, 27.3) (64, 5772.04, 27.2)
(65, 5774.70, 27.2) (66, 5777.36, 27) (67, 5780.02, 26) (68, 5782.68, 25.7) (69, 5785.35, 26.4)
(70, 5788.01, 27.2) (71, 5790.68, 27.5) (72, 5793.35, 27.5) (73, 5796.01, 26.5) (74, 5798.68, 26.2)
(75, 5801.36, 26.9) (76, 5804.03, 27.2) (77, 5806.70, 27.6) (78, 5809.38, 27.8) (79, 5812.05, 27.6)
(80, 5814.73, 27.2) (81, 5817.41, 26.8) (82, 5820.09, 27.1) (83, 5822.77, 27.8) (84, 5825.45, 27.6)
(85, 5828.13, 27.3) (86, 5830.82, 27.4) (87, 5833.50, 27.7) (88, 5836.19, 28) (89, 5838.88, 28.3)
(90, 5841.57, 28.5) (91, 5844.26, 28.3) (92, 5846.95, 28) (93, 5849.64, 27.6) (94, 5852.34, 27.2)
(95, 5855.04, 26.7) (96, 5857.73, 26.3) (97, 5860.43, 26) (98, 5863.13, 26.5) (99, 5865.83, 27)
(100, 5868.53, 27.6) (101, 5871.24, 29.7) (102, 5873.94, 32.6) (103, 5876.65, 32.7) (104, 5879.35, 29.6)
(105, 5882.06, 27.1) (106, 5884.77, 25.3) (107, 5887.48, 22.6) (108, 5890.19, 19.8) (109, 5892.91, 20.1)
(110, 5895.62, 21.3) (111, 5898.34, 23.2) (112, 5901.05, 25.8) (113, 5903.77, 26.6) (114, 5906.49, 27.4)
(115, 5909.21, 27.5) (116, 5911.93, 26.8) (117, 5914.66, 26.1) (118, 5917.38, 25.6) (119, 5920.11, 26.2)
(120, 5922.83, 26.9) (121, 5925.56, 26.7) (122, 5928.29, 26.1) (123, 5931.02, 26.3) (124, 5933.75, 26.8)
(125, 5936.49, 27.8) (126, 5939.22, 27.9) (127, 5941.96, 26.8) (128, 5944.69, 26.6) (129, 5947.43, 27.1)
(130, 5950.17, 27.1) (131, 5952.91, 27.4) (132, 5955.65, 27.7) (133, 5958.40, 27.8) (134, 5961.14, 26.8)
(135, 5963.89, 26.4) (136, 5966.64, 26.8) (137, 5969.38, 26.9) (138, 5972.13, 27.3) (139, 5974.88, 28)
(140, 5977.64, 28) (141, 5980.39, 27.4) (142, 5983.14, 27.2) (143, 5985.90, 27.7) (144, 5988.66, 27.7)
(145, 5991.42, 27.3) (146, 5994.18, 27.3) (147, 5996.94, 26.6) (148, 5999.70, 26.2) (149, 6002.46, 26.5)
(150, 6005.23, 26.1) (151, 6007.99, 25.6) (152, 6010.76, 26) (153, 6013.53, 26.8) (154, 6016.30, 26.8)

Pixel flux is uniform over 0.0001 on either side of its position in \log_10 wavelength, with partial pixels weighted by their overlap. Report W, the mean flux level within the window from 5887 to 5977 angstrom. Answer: 26.1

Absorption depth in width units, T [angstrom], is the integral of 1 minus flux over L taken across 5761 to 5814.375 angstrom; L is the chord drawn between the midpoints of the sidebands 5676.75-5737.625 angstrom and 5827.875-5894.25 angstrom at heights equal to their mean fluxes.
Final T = 0.19 angstrom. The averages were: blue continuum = 27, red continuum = 27.1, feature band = 26.9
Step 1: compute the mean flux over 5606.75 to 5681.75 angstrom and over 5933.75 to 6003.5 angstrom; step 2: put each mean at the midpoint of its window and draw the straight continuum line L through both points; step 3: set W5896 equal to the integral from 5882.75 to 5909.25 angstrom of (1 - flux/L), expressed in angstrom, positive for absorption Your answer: 3.1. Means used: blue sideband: 26.4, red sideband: 27.2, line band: 23.9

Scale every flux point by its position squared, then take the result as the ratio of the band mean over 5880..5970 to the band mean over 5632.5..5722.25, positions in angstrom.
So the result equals 1.1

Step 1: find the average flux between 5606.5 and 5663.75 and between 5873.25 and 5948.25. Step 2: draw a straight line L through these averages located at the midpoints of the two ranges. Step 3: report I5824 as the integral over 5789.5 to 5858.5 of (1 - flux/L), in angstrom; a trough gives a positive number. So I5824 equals -2.9 angstrom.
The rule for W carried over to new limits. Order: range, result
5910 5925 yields 26.4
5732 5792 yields 27.1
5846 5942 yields 26.5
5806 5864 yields 27.4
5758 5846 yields 27.2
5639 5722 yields 26.4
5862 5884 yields 29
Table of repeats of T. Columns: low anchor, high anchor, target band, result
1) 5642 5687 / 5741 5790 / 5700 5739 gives -0.8 angstrom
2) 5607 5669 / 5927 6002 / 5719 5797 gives -1.6 angstrom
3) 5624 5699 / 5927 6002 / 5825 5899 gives 0.3 angstrom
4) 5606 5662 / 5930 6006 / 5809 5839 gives -0.7 angstrom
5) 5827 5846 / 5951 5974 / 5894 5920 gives 1.8 angstrom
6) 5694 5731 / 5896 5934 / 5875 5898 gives 1.3 angstrom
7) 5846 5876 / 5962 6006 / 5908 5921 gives 0.5 angstrom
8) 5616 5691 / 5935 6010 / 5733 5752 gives -0.6 angstrom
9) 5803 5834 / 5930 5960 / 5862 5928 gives 2.5 angstrom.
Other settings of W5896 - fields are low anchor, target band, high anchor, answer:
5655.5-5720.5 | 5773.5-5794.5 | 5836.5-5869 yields 0.1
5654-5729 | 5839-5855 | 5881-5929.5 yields -1.5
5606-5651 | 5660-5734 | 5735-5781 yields 0.6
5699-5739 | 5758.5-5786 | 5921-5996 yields 0.4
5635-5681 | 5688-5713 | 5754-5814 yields -0.1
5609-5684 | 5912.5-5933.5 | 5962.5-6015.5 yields 0.4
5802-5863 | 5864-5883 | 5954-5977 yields -1.4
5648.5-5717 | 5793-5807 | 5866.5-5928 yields -0.3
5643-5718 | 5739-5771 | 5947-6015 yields -0.8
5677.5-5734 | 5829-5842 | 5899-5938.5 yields -0.6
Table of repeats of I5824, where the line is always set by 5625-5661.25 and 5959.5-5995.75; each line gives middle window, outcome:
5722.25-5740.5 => -0.8 angstrom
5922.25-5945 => 0.3 angstrom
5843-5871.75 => -0.3 angstrom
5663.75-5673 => 0.3 angstrom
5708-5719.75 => 0.0 angstrom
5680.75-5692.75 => -0.1 angstrom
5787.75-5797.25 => -0.1 angstrom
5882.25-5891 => 1.2 angstrom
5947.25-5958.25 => -0.1 angstrom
